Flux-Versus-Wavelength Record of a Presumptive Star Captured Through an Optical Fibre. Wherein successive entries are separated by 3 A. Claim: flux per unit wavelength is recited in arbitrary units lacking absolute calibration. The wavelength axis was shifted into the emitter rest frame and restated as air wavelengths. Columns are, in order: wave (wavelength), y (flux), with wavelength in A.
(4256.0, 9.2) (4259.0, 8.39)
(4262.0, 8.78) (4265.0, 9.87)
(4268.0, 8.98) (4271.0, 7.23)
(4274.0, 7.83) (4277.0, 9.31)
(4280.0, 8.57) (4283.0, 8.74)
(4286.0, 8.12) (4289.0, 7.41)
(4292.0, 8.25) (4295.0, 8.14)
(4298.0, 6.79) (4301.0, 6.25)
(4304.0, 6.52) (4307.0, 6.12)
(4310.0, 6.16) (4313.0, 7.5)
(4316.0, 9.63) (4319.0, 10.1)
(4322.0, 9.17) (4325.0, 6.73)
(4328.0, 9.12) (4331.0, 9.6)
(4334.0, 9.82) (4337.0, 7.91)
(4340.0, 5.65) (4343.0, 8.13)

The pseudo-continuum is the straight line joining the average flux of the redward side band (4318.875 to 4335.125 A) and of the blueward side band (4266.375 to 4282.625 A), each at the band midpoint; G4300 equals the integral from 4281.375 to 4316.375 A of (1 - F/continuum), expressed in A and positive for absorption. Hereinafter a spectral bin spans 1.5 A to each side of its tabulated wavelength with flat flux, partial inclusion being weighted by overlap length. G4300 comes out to 5.1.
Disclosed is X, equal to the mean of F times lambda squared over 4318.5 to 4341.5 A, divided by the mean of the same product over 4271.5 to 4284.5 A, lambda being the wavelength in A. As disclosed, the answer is 1.0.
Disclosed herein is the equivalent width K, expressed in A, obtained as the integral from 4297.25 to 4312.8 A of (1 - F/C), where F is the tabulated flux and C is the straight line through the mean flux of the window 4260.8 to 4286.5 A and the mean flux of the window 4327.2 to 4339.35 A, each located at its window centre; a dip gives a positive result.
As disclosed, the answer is 4.1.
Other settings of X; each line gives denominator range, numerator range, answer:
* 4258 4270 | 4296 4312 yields 0.73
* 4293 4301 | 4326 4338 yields 1.26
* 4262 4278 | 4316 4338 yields 1.07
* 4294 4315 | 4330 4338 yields 1.36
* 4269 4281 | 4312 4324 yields 1.12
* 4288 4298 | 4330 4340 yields 1.12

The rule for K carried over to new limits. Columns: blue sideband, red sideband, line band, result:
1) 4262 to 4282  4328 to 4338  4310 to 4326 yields 1.0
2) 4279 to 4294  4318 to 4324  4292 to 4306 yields 2.5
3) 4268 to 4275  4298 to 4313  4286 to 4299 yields -1.4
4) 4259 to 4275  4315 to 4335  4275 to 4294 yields 0.7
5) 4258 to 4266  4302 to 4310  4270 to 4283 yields -0.4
